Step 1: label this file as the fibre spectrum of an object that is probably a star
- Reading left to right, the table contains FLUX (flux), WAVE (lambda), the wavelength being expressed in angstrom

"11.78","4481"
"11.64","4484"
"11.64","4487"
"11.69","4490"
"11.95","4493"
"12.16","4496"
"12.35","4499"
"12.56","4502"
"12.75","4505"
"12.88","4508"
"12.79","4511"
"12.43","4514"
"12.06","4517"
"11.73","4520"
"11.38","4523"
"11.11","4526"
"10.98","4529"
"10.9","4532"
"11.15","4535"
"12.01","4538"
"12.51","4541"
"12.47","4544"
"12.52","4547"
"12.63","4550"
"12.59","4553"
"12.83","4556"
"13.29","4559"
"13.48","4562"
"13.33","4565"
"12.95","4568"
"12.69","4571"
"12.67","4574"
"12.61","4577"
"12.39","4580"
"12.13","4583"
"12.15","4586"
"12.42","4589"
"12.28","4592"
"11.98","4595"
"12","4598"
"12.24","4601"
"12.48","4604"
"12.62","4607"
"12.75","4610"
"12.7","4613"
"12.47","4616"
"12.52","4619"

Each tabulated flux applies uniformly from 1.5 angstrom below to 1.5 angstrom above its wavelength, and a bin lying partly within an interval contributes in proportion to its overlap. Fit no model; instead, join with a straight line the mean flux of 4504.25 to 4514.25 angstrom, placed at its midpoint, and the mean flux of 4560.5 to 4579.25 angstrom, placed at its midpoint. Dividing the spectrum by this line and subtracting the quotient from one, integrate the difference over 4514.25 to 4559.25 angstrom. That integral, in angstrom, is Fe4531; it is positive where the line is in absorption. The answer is 3.0 angstrom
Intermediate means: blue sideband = 12.7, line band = 12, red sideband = 12.9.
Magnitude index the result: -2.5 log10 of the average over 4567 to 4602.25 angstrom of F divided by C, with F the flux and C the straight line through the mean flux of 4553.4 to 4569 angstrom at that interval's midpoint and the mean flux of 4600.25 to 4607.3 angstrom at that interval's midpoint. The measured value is 0.03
